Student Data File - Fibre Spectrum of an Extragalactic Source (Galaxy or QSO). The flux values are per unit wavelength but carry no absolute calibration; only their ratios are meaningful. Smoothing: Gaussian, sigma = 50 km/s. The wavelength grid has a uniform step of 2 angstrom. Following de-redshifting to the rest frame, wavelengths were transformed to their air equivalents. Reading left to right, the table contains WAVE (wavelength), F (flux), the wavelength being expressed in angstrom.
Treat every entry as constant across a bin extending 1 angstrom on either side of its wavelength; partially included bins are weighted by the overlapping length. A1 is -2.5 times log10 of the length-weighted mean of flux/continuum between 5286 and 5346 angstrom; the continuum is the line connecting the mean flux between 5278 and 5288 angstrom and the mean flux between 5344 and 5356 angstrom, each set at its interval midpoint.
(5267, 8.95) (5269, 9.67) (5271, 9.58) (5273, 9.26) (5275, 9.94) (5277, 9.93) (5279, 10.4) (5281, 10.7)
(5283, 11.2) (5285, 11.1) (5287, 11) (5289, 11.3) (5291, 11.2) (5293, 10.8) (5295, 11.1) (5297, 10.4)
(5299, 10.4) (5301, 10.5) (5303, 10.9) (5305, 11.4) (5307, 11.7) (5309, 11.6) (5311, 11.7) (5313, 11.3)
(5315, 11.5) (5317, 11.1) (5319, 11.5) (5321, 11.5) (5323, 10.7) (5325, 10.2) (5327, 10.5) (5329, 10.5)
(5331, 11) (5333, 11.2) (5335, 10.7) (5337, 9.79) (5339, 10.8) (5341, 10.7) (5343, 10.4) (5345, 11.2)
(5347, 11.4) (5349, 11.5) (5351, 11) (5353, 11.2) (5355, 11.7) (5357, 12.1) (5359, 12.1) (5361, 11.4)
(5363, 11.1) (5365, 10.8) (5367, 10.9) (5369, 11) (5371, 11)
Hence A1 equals 0.01 mag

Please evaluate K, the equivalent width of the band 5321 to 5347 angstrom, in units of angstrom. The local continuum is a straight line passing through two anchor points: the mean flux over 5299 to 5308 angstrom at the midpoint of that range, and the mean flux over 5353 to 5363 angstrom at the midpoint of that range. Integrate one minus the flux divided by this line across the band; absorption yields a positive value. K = 1.6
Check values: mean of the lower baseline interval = 11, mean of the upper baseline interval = 11.7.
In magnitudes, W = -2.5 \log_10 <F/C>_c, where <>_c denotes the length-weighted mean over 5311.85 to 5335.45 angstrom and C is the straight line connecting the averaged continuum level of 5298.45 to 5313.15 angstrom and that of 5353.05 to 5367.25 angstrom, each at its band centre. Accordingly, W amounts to 0.03 mag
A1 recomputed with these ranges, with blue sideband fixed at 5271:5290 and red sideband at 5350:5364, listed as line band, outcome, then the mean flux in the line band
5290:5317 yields -0.03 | 11.1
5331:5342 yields 0.06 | 10.7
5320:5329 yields 0.04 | 10.7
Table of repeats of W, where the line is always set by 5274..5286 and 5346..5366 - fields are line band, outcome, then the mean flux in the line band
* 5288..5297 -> -0.033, 11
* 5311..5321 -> -0.042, 11.4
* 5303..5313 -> -0.061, 11.5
